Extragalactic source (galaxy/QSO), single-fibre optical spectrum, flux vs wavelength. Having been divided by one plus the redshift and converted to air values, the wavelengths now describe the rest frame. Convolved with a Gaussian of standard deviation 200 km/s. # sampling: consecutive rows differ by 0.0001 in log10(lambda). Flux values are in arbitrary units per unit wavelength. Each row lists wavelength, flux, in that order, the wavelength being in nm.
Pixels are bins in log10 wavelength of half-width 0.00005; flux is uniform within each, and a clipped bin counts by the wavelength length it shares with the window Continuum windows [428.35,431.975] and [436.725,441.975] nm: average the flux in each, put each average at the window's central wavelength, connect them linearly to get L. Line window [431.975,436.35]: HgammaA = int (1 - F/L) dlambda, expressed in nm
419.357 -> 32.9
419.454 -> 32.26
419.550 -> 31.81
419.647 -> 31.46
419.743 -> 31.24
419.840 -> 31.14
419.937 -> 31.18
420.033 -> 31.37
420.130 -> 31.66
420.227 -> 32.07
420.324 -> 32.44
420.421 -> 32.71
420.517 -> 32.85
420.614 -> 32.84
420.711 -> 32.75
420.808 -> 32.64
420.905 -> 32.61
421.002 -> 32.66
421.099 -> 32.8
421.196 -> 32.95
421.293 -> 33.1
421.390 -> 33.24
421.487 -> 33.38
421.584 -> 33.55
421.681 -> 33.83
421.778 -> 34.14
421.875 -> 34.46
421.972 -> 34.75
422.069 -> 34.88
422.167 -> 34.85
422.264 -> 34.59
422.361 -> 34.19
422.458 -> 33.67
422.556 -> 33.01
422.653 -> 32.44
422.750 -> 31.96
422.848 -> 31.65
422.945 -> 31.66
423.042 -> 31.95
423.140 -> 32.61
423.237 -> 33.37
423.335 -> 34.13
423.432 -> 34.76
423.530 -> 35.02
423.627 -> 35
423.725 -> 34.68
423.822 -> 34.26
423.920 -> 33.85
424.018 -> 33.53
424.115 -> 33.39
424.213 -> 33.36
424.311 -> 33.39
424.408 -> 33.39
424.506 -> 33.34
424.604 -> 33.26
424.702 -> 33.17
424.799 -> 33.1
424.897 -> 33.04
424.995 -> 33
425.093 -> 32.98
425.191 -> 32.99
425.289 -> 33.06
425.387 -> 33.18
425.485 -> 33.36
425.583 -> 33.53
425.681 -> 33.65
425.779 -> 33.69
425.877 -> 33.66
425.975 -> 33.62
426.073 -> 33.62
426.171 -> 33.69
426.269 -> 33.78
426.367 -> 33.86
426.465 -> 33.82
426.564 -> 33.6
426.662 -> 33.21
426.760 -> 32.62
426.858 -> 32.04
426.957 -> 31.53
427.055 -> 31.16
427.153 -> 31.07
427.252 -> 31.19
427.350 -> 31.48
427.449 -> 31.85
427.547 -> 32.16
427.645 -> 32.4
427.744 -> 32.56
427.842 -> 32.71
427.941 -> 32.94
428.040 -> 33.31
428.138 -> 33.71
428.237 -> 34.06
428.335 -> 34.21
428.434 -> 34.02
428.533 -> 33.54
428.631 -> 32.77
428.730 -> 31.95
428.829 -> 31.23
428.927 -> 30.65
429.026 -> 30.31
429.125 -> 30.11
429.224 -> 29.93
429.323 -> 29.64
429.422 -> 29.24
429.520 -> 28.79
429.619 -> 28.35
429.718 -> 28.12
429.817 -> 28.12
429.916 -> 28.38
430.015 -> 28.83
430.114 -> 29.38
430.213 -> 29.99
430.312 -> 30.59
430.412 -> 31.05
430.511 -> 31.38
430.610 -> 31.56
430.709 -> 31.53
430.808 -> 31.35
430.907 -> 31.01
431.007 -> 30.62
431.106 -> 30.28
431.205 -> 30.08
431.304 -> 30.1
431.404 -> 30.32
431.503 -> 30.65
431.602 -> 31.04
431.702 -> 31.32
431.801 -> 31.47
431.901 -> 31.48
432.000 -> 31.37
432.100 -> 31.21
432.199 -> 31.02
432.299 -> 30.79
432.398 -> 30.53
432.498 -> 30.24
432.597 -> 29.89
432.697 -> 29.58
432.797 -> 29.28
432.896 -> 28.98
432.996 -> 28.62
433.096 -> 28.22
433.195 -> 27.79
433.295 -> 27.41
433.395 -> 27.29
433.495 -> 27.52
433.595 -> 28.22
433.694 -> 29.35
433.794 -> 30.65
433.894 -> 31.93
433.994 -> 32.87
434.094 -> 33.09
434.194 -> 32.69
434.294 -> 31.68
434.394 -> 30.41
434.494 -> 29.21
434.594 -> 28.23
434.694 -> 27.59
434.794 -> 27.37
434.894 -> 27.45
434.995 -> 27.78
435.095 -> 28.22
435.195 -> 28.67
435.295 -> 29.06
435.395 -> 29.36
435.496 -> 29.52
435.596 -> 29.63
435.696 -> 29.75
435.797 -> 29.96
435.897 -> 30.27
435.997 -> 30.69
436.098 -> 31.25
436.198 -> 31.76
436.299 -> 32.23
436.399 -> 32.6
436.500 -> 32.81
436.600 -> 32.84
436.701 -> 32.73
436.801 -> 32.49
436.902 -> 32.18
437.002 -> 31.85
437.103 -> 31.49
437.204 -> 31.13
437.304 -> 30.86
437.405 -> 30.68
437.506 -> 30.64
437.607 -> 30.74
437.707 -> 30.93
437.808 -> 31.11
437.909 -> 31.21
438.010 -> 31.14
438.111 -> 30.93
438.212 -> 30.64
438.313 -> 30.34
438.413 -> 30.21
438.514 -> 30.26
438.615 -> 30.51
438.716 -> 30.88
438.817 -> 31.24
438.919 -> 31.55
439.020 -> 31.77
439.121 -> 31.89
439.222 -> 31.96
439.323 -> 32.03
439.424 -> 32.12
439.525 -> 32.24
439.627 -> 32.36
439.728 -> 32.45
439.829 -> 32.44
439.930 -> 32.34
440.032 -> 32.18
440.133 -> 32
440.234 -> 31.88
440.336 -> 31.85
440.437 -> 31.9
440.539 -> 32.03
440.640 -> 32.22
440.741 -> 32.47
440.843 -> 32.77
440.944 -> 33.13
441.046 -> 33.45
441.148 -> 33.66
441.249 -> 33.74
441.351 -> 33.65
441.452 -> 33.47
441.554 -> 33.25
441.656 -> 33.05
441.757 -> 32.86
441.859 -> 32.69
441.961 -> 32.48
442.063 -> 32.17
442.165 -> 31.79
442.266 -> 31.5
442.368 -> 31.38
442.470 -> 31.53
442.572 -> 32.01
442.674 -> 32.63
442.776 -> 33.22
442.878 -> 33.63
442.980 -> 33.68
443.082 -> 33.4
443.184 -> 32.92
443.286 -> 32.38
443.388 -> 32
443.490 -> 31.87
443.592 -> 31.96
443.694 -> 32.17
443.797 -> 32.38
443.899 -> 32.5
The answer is 0.200 nm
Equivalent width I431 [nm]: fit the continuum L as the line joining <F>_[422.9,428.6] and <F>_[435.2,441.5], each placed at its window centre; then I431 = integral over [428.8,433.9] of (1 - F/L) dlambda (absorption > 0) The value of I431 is 0.403 nm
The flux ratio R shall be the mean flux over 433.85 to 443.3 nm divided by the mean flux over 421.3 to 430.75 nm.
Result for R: 1.0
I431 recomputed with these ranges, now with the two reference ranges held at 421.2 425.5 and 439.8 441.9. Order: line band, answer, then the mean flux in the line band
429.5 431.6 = 0.197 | 30.1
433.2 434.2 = 0.095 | 29.9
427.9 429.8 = 0.109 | 31.4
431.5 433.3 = 0.163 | 30.1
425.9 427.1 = 0.011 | 33.1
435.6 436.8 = 0.052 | 31.5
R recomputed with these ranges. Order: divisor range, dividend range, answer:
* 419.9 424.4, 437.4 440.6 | 0.95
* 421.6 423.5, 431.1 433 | 0.91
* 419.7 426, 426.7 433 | 0.93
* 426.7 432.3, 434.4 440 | 0.99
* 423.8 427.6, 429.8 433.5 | 0.91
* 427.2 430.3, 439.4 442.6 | 1.04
